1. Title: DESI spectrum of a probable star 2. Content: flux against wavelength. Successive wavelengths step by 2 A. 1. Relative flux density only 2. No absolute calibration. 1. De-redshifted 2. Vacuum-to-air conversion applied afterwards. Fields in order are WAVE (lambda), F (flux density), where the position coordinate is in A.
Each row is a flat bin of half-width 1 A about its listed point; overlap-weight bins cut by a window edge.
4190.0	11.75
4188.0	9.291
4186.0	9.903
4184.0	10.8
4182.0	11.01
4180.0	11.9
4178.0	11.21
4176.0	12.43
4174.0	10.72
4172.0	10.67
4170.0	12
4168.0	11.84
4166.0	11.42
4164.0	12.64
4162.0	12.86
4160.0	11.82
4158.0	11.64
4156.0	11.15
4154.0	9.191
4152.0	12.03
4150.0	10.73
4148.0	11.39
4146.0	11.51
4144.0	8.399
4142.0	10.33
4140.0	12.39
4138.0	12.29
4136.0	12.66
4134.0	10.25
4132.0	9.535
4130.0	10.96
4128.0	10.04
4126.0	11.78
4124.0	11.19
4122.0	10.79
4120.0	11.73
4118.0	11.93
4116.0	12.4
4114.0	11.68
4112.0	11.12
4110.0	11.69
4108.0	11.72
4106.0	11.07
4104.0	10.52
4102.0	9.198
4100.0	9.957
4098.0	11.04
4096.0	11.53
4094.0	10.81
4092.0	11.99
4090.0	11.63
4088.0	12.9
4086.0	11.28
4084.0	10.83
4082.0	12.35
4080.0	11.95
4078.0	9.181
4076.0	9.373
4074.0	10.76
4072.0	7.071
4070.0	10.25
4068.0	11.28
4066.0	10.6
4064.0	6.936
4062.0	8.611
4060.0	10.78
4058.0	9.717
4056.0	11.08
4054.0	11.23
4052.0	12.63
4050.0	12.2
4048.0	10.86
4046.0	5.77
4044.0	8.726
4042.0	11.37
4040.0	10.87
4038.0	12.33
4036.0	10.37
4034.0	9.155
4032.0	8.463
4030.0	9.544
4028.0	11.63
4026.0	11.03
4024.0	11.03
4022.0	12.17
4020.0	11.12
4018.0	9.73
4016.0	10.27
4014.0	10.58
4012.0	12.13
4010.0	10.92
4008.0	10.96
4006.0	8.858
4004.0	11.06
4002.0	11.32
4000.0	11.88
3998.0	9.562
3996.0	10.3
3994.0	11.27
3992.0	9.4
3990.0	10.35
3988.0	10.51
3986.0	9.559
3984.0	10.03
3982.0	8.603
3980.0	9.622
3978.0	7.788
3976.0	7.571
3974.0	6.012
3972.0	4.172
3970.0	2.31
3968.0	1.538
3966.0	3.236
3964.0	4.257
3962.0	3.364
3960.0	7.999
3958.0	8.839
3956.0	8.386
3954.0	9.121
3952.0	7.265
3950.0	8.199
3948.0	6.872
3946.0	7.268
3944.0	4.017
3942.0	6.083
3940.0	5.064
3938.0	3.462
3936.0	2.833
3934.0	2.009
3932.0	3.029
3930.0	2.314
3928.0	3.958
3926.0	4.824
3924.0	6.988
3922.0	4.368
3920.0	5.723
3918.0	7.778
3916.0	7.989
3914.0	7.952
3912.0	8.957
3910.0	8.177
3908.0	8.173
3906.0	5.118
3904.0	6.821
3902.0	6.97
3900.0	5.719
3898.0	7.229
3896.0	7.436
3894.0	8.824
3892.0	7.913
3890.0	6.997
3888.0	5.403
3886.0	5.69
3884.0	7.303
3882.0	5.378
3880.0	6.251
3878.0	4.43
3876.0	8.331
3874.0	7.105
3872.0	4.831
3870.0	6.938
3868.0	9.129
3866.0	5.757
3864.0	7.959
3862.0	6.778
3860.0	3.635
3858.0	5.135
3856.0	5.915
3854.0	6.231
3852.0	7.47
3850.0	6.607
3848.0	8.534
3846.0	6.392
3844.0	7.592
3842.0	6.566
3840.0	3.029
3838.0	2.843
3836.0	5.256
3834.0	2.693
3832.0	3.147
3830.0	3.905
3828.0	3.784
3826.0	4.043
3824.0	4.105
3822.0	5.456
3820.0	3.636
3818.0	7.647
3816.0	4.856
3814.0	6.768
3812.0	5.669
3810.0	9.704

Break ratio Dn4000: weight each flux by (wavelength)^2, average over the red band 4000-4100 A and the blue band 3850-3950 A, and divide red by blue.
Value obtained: 1.86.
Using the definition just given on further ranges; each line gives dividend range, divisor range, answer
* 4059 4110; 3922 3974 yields 2.22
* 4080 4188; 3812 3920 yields 2.07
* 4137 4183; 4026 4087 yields 1.17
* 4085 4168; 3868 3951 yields 2.04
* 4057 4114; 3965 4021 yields 1.24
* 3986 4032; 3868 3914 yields 1.64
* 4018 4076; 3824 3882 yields 1.98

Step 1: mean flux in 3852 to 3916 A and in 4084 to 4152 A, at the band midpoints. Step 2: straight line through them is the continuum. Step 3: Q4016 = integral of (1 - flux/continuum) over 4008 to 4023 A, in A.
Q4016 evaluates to -2.8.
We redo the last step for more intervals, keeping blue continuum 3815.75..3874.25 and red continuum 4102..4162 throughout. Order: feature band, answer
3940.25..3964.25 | 2.6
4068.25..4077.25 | 0.4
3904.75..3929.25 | 1.1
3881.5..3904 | -1.2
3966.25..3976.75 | 5.1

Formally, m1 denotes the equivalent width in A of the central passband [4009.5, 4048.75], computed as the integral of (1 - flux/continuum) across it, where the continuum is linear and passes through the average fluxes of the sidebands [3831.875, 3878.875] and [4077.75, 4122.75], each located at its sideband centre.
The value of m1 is -2.6 A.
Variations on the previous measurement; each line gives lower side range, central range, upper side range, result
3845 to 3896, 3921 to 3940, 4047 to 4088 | 9.66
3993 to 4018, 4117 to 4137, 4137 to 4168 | 0.25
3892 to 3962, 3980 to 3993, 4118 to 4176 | -3.52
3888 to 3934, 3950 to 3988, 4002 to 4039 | 8.19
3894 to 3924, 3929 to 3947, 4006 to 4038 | 9.03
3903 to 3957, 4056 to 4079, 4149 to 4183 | -0.93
